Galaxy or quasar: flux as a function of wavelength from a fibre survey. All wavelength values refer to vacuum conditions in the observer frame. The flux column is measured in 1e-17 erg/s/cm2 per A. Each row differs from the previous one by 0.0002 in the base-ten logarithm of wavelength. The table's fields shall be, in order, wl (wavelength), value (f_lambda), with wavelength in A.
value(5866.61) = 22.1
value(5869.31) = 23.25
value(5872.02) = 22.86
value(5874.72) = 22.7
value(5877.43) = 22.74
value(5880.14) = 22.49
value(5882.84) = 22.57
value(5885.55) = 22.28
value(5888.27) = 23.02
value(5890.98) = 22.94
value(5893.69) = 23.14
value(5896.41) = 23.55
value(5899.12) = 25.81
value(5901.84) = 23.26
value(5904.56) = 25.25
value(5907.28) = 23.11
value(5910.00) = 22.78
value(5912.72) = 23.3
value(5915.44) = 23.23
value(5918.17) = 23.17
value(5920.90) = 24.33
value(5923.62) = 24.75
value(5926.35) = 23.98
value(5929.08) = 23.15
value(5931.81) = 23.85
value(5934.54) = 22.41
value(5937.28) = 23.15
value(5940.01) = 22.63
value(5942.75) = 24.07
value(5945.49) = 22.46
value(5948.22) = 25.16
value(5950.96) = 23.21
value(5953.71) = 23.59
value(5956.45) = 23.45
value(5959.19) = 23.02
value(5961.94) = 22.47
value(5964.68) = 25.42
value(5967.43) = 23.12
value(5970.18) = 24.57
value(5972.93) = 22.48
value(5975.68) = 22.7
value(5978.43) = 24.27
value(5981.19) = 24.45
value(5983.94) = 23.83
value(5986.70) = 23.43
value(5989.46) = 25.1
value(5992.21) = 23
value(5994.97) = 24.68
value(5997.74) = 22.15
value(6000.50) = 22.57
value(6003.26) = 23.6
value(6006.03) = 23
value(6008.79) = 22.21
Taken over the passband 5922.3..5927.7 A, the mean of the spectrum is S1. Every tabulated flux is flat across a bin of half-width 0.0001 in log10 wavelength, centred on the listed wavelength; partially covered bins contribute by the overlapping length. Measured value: 24.4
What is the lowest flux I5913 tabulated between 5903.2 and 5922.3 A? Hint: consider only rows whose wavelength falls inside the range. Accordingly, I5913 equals 22.78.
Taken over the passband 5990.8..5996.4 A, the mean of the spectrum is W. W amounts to 23.8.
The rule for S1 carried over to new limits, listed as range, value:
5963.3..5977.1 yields 23.7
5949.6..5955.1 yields 23.4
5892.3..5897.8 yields 23.4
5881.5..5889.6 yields 22.6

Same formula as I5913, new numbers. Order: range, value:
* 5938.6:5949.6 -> 22.46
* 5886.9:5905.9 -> 22.94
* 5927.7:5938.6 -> 22.41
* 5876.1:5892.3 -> 22.28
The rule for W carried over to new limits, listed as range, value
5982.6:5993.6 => 23.8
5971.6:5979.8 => 23.2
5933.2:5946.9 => 23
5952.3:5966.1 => 23.6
